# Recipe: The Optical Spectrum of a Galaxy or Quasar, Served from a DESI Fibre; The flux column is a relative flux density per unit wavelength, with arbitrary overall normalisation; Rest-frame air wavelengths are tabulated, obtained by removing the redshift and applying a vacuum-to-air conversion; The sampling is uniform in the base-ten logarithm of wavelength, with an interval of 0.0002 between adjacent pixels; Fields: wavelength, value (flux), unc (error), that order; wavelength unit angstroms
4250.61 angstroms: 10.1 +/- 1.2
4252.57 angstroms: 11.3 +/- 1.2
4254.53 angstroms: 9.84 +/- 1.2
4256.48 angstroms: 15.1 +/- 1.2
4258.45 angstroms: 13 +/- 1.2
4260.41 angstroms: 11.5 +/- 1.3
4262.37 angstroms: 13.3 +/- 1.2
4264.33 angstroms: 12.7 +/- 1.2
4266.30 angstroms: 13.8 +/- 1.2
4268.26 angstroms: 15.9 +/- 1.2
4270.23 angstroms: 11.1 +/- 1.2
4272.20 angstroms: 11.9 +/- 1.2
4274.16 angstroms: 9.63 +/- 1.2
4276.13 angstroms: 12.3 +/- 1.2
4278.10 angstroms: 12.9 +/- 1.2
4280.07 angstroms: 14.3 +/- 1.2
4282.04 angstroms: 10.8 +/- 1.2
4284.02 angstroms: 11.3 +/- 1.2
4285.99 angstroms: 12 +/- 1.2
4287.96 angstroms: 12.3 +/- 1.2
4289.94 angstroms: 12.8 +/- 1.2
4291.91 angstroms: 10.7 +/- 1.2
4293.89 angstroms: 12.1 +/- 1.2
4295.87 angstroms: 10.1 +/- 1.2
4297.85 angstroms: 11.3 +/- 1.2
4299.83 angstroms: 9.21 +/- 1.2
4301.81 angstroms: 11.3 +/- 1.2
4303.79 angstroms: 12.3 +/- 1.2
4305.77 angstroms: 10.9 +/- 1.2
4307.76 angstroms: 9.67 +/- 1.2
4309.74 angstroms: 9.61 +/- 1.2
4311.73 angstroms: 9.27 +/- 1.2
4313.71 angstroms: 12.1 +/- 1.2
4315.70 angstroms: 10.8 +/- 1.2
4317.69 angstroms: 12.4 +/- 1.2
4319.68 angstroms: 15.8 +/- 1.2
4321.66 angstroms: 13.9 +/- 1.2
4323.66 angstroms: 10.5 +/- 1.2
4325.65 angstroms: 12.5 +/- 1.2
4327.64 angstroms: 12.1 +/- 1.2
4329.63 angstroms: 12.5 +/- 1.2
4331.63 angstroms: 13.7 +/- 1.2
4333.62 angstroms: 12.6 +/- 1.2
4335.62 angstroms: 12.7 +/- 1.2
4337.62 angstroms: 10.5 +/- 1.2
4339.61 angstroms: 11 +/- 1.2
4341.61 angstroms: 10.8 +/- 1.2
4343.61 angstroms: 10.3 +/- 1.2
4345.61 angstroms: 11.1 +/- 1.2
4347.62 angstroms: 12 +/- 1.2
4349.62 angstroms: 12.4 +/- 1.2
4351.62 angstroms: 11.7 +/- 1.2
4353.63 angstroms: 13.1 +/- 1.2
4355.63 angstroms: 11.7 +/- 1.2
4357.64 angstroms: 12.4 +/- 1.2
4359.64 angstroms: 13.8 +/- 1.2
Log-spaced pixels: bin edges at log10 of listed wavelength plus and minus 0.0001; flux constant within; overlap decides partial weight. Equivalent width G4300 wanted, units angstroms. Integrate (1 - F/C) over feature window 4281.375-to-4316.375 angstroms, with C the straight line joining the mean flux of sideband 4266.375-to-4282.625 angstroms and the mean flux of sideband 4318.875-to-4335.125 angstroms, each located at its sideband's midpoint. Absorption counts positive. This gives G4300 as 4.53 angstroms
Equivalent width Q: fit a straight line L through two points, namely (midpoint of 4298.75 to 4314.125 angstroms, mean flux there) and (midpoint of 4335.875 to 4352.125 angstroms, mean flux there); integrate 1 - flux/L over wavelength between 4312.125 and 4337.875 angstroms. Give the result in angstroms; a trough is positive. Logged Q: -3.7 angstroms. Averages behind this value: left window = 10.5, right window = 11.3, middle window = 12.5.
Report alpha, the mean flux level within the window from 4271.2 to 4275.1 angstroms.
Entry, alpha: 10.8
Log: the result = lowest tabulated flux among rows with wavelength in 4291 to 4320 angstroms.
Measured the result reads 9.21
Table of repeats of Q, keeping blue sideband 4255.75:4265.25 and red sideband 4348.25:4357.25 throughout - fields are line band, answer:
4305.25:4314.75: 1.76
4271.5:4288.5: 1.27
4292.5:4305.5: 1.72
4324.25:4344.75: 0.93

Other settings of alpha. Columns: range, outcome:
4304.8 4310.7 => 10.1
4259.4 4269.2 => 13.4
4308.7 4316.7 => 10.4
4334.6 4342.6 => 11.3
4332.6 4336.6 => 12.7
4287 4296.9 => 11.6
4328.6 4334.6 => 12.9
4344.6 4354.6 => 12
